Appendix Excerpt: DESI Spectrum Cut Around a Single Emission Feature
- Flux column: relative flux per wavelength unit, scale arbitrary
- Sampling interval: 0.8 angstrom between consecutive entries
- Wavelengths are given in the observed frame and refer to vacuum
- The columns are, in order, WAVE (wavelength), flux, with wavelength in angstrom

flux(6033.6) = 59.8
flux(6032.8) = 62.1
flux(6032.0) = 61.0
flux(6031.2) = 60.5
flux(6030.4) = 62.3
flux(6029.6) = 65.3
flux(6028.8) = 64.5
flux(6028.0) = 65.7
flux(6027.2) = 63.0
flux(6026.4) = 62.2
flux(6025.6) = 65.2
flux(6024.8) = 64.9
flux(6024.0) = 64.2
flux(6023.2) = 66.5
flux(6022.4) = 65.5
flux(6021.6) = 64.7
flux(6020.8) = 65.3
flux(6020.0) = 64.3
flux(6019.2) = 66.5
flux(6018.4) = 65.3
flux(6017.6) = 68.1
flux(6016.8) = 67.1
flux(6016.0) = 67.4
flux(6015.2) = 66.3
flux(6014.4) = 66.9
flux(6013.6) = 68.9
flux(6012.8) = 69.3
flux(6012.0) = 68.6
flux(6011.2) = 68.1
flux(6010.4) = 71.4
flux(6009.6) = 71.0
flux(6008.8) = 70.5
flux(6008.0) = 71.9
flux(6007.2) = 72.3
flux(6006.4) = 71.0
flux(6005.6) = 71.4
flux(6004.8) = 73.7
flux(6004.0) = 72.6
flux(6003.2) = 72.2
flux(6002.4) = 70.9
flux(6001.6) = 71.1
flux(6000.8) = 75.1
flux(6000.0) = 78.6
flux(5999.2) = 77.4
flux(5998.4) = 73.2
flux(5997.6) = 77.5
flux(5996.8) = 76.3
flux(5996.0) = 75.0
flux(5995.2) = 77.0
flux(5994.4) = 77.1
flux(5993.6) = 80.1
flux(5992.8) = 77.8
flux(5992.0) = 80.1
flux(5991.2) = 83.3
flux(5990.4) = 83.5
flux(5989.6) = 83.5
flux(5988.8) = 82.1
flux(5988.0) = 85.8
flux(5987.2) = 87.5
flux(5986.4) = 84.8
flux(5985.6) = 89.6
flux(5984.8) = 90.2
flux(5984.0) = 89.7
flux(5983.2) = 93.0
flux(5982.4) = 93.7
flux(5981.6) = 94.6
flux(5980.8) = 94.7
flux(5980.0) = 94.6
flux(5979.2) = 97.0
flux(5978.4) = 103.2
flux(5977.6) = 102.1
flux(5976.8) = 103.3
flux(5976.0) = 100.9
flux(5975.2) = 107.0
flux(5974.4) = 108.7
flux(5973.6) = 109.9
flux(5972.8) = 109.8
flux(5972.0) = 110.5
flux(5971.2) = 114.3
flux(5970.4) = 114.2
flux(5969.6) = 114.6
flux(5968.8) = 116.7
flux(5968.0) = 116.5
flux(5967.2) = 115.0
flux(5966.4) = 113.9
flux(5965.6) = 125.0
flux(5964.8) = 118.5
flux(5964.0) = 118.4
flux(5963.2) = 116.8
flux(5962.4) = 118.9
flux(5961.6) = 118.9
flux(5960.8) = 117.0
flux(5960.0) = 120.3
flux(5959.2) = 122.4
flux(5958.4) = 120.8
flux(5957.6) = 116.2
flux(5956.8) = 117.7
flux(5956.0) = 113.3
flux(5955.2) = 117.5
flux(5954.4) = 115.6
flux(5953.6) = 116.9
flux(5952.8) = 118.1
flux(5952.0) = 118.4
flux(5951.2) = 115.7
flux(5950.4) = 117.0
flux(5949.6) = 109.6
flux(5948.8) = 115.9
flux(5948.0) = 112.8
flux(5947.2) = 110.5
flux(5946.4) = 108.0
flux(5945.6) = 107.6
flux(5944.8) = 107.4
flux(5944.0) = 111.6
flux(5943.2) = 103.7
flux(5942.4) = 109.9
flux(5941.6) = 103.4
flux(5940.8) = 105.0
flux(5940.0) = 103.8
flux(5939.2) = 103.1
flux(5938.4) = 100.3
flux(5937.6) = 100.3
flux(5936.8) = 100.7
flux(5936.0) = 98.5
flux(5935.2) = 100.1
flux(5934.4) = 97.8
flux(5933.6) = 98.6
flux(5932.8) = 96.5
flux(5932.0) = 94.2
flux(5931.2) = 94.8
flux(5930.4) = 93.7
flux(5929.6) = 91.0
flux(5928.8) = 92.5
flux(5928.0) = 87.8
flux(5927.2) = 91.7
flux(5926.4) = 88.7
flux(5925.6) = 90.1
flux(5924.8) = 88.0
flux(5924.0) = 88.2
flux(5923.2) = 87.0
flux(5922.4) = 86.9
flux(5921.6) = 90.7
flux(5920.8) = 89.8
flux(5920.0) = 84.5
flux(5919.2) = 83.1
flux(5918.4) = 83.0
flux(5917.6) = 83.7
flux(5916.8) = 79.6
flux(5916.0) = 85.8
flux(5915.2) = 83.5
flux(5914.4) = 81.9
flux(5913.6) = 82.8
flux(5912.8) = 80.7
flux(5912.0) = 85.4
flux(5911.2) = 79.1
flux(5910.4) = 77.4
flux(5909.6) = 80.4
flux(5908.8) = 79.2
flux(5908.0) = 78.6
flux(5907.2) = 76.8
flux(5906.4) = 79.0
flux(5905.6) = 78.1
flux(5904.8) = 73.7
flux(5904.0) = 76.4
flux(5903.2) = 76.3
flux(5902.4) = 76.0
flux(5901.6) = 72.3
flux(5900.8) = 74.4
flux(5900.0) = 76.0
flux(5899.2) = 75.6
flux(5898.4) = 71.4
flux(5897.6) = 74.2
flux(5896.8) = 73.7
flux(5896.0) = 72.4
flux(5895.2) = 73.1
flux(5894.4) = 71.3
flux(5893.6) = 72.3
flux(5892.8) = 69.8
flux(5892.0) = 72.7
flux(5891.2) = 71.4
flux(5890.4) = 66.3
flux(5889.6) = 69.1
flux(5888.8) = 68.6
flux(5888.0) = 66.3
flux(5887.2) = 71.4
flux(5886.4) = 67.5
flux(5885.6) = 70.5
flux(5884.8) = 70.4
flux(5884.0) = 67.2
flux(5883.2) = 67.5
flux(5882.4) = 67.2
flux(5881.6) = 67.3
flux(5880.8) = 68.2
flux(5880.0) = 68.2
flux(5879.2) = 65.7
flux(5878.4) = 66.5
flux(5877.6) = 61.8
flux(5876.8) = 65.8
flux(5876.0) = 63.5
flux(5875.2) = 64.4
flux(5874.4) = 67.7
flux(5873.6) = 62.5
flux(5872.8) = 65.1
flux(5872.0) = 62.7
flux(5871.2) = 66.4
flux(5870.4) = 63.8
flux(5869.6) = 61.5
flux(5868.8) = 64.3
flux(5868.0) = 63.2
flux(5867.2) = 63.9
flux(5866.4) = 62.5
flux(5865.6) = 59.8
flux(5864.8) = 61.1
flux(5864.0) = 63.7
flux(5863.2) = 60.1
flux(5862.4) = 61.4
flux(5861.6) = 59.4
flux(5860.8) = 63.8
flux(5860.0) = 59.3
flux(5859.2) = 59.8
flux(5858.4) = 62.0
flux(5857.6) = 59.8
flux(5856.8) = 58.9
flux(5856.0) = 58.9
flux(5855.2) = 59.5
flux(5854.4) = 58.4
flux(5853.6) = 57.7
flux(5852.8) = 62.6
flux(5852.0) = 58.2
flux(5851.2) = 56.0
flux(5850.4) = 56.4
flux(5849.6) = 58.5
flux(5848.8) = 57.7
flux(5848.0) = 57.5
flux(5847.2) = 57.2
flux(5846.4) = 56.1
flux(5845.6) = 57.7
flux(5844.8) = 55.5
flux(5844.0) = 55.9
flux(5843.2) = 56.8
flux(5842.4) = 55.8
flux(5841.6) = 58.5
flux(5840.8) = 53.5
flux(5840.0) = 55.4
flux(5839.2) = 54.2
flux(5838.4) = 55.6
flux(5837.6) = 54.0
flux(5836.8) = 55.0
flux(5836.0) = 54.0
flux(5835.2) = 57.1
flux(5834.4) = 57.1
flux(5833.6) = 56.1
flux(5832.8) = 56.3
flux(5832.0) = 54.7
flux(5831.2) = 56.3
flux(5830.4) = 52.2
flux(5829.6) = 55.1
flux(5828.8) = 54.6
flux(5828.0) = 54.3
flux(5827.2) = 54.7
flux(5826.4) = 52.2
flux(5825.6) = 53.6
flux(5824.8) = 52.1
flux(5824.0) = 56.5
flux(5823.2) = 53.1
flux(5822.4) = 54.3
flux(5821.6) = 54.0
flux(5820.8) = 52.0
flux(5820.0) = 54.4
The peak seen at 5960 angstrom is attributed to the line C IV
